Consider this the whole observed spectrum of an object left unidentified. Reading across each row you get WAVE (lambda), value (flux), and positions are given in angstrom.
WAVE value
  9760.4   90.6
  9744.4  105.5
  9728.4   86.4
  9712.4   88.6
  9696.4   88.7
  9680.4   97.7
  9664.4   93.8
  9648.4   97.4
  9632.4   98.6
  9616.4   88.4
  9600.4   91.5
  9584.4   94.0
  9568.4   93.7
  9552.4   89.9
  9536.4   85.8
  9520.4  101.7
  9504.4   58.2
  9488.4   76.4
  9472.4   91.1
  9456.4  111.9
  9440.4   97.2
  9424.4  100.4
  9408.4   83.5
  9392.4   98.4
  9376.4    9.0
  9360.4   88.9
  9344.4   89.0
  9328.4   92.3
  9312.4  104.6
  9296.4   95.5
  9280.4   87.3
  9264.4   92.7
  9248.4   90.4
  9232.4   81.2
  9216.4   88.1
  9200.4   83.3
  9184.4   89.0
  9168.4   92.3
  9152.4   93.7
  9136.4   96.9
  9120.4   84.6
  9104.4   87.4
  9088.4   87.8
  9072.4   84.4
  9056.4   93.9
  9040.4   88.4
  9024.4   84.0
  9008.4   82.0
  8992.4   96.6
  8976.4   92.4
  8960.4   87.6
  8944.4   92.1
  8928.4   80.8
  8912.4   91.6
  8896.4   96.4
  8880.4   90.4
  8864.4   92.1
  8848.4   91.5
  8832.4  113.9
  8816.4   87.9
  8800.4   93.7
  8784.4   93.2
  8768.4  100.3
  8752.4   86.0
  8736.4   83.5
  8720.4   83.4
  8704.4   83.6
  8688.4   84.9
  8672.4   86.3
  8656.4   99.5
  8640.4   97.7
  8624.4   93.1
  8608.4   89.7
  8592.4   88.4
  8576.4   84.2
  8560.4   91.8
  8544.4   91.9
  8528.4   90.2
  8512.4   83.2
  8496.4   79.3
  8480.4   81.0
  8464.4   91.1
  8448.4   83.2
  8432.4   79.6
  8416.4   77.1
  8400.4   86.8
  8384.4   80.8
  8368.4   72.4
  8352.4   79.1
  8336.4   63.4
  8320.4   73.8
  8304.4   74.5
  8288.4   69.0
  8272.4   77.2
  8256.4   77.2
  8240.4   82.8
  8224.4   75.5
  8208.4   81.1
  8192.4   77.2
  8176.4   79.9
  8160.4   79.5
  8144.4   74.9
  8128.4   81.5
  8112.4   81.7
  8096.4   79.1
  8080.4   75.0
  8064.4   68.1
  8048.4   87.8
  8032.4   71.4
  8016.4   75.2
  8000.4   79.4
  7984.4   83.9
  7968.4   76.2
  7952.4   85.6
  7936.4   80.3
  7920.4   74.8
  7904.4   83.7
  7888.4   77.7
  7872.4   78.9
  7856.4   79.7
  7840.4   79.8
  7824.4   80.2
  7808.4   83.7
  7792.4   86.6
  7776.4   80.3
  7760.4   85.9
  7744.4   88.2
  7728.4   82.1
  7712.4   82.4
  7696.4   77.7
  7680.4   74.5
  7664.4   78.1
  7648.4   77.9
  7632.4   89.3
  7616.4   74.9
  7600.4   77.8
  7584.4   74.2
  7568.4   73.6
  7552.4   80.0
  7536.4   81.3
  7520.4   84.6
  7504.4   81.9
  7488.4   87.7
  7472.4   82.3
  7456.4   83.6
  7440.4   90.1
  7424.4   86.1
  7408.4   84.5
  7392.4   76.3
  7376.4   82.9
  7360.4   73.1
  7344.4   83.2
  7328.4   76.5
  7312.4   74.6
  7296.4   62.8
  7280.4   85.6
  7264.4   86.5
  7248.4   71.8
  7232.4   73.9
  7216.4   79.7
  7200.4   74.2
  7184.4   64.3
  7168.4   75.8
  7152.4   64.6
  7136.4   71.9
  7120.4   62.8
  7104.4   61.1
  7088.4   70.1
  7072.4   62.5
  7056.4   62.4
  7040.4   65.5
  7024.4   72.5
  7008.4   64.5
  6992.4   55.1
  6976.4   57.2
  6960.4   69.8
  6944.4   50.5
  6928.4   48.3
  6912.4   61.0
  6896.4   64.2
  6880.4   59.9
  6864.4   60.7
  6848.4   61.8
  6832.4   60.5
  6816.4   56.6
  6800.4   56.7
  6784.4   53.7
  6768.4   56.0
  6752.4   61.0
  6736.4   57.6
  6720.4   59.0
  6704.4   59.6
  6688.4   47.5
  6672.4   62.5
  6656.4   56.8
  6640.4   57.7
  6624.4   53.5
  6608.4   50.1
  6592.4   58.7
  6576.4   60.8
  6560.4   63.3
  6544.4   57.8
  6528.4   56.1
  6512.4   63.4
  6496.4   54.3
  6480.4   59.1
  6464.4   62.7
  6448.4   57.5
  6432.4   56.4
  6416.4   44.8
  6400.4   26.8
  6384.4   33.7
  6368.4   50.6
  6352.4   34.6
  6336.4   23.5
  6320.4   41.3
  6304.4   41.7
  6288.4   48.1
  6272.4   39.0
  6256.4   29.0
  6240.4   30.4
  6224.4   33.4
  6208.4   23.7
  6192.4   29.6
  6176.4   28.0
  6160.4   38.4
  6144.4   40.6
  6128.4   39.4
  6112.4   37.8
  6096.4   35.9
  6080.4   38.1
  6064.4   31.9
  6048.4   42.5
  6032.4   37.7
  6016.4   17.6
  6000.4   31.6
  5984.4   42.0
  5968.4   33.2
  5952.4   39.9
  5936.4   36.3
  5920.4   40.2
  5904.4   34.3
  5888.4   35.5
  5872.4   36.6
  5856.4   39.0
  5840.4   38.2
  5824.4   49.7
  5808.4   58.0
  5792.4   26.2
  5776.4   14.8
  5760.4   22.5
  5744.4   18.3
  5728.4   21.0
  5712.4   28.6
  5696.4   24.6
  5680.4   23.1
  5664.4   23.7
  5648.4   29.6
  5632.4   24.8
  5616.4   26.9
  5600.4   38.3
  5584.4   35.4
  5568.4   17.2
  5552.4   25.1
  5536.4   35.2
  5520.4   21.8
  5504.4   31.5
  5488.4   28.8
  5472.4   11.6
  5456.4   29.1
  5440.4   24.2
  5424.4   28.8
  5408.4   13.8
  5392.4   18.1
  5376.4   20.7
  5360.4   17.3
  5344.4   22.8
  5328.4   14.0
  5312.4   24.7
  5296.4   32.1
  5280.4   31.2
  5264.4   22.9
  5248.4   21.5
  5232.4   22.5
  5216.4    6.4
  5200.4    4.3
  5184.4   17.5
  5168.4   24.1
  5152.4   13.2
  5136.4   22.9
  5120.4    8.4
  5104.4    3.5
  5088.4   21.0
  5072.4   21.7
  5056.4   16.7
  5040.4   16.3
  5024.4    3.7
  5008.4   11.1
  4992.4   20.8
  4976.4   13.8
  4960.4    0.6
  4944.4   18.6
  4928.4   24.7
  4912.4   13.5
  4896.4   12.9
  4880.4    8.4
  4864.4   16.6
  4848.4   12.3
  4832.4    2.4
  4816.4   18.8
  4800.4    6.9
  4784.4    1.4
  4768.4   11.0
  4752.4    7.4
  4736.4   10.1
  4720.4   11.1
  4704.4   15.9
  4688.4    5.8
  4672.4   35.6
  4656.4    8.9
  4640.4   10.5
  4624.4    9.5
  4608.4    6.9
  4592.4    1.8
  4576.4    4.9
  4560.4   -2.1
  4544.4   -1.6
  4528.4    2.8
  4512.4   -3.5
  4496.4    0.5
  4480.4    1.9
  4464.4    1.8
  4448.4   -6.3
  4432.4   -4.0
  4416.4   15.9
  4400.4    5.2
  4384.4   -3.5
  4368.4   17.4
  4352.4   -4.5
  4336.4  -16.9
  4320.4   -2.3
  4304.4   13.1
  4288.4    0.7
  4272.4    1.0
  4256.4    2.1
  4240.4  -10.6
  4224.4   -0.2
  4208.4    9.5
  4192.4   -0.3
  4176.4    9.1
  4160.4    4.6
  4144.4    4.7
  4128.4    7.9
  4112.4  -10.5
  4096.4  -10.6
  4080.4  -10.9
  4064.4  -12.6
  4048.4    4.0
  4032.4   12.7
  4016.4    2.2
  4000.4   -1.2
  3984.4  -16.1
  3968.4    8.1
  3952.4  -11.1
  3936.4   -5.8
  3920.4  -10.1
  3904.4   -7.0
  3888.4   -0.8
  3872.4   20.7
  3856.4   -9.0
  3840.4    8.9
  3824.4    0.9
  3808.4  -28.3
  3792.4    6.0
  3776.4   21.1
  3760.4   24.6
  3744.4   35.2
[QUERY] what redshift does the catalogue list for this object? 0.611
